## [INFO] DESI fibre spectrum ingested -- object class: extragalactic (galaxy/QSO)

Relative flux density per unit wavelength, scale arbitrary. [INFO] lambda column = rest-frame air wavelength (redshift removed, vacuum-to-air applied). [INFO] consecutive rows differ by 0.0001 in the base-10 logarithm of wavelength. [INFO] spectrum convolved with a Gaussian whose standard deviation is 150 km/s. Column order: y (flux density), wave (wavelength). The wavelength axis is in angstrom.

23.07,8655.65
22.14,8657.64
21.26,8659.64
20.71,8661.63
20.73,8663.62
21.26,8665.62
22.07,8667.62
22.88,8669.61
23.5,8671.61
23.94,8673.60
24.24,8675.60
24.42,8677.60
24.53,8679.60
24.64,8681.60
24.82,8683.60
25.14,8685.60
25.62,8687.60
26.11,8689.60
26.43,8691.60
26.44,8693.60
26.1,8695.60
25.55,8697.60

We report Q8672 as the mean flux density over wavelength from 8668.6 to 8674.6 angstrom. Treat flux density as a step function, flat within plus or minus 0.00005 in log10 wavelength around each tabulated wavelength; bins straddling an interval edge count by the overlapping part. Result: 23.5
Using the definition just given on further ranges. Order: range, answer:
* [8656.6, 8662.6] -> 21.4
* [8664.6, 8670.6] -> 22.1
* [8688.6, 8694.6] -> 26.3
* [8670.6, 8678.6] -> 24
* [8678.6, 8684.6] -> 24.7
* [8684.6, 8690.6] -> 25.6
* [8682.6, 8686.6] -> 25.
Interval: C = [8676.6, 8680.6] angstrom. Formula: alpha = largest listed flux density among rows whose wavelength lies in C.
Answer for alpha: 24.53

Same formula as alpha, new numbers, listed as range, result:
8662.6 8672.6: 23.5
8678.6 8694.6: 26.44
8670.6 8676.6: 24.24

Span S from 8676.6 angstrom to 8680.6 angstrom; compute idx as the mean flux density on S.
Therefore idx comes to 24.5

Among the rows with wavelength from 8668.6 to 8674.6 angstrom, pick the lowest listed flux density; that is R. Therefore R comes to 22.88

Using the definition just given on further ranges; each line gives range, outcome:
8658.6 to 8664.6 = 20.71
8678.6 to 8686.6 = 24.53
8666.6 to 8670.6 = 22.07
